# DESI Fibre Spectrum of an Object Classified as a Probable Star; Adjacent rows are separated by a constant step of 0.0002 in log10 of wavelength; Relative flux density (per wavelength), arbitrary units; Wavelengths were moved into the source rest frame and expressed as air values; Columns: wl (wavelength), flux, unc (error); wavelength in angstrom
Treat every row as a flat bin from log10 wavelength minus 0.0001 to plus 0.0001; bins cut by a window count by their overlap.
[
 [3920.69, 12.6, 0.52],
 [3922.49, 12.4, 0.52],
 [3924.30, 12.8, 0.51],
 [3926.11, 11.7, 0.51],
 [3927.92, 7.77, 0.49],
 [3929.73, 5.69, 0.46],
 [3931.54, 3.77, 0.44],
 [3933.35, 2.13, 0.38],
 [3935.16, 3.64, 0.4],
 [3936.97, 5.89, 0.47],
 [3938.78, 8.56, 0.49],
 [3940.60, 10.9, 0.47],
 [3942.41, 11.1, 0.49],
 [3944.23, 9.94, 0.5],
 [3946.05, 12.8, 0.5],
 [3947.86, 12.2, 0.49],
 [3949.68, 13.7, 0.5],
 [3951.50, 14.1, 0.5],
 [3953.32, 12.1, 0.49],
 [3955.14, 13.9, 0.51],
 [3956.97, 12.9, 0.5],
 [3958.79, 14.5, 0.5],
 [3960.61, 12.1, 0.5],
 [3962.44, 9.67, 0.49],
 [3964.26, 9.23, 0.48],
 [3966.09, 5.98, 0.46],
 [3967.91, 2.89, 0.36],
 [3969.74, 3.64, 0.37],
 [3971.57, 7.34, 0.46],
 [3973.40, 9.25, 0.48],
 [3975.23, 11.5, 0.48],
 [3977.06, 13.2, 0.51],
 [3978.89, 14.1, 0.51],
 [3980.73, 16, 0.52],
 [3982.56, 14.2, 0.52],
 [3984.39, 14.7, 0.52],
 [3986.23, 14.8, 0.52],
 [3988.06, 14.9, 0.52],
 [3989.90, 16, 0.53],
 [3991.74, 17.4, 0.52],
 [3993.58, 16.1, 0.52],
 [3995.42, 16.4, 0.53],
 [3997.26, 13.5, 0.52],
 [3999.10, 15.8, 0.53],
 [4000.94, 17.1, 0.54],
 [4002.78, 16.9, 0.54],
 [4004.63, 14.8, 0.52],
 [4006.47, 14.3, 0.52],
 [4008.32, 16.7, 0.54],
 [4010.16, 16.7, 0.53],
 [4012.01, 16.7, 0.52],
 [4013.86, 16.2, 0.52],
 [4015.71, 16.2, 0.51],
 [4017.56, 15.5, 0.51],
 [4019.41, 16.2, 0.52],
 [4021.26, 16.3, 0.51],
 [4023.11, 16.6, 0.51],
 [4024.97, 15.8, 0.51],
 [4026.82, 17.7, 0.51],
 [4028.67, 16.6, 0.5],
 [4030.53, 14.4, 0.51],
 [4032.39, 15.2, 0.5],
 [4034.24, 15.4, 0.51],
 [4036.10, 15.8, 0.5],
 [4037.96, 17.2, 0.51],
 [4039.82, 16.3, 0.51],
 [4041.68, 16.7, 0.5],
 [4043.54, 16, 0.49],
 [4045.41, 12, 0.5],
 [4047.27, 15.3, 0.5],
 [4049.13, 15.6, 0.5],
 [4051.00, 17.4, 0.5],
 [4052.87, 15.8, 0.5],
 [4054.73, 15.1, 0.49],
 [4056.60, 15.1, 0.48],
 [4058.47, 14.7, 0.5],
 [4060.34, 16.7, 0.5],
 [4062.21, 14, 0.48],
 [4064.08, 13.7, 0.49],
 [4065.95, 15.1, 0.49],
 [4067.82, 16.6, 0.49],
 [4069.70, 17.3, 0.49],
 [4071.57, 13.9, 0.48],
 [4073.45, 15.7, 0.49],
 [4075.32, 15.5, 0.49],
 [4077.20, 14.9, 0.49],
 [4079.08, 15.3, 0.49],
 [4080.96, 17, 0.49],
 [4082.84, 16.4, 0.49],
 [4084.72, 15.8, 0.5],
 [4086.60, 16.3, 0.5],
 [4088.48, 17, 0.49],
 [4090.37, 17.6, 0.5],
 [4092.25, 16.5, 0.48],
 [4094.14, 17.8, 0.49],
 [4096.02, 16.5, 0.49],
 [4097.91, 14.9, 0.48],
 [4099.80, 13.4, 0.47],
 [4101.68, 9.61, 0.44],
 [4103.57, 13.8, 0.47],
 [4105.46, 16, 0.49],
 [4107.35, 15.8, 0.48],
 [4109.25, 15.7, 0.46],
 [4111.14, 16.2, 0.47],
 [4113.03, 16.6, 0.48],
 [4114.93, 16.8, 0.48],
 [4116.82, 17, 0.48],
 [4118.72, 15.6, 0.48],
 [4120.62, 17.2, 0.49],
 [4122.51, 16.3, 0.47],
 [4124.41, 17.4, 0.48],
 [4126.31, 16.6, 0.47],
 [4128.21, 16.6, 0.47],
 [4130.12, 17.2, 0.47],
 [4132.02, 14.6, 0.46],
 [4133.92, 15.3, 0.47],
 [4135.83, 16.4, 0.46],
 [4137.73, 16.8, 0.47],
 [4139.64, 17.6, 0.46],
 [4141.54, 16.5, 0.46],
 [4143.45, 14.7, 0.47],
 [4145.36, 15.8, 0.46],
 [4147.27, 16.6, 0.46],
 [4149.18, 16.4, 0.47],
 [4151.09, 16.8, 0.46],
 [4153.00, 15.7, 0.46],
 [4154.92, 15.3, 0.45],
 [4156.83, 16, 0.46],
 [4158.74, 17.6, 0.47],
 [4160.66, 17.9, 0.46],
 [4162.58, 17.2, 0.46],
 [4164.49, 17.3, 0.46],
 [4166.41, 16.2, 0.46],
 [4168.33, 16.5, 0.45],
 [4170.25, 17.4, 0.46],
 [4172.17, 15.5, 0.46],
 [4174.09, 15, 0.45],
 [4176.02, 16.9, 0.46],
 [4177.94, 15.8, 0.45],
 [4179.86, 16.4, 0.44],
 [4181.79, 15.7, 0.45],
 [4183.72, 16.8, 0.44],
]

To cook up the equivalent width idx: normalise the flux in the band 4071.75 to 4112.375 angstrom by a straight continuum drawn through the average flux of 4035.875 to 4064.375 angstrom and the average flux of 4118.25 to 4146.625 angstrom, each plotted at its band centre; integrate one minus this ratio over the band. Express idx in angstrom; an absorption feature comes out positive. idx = 0.85 angstrom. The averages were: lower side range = 15.5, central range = 15.6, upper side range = 16.3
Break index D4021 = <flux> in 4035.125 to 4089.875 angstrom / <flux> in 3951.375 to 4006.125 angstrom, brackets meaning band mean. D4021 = 1.22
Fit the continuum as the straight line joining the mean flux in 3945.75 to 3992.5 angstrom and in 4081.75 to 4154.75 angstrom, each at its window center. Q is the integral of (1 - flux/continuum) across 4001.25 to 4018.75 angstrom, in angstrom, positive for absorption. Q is -3.90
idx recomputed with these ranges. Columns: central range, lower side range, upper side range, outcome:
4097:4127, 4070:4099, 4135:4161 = 1.3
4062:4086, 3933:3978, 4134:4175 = -3.1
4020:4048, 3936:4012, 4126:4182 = -3.9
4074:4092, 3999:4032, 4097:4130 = -0.5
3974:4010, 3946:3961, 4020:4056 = -1.8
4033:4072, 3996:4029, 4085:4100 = 1.7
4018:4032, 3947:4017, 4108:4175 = -1.9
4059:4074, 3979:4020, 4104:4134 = 0.7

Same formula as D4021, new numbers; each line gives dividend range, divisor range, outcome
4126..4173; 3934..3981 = 1.59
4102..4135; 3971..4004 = 1.11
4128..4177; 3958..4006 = 1.28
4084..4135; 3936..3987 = 1.44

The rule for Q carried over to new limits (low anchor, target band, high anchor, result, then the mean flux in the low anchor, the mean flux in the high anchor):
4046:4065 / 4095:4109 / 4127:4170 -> 1.3 angstrom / 15.3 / 16.4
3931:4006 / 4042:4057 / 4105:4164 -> -1.4 angstrom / 11.8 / 16.4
